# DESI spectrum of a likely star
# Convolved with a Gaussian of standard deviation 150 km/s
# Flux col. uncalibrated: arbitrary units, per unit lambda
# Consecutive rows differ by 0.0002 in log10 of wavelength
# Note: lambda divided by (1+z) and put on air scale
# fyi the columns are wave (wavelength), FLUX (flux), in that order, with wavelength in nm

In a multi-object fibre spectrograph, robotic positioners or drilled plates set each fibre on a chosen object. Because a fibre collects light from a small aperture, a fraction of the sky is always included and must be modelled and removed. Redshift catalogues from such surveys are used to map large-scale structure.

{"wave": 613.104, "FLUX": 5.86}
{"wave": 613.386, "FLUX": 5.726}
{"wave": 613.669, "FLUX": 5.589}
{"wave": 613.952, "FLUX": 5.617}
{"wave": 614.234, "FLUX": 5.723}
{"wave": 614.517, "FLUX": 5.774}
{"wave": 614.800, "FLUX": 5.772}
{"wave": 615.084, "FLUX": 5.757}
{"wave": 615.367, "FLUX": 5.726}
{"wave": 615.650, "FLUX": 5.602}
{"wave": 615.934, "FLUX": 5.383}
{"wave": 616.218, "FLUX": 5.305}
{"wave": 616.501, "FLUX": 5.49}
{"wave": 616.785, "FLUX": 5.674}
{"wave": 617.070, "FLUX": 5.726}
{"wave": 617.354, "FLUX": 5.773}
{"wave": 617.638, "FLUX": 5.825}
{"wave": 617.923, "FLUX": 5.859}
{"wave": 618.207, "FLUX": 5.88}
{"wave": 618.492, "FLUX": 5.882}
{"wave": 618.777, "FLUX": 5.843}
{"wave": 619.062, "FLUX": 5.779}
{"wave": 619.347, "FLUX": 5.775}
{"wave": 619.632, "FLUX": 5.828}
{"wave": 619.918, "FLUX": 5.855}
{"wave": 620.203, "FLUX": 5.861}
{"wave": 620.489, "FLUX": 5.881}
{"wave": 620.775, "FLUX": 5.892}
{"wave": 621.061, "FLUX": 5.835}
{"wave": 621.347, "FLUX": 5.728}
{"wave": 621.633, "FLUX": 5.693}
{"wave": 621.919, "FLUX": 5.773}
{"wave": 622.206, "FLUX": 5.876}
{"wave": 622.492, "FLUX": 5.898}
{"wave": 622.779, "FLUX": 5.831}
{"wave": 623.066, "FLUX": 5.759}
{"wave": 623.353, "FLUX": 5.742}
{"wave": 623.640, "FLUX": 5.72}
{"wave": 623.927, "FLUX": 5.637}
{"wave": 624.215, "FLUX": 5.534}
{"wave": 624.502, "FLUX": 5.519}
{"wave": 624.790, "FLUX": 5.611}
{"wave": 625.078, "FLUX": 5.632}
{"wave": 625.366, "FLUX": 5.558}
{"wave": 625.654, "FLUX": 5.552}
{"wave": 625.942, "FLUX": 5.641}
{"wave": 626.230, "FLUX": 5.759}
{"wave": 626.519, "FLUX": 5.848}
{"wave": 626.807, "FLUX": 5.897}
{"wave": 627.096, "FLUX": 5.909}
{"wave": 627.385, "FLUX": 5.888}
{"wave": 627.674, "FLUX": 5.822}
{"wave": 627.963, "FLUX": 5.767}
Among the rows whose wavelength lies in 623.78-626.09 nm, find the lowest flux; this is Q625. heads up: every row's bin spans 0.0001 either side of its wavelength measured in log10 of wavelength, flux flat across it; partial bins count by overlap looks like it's 5.519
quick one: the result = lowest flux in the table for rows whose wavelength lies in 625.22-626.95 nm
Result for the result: 5.552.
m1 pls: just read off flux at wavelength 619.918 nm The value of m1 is 5.855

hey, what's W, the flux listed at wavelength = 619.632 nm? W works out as 5.828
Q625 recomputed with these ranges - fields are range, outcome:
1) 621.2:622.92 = 5.693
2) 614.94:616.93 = 5.305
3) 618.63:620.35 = 5.775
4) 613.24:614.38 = 5.589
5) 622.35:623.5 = 5.742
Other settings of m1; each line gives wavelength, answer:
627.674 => 5.822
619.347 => 5.775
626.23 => 5.759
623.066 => 5.759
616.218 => 5.305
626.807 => 5.897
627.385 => 5.888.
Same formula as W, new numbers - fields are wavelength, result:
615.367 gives 5.726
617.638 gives 5.825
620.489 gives 5.881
